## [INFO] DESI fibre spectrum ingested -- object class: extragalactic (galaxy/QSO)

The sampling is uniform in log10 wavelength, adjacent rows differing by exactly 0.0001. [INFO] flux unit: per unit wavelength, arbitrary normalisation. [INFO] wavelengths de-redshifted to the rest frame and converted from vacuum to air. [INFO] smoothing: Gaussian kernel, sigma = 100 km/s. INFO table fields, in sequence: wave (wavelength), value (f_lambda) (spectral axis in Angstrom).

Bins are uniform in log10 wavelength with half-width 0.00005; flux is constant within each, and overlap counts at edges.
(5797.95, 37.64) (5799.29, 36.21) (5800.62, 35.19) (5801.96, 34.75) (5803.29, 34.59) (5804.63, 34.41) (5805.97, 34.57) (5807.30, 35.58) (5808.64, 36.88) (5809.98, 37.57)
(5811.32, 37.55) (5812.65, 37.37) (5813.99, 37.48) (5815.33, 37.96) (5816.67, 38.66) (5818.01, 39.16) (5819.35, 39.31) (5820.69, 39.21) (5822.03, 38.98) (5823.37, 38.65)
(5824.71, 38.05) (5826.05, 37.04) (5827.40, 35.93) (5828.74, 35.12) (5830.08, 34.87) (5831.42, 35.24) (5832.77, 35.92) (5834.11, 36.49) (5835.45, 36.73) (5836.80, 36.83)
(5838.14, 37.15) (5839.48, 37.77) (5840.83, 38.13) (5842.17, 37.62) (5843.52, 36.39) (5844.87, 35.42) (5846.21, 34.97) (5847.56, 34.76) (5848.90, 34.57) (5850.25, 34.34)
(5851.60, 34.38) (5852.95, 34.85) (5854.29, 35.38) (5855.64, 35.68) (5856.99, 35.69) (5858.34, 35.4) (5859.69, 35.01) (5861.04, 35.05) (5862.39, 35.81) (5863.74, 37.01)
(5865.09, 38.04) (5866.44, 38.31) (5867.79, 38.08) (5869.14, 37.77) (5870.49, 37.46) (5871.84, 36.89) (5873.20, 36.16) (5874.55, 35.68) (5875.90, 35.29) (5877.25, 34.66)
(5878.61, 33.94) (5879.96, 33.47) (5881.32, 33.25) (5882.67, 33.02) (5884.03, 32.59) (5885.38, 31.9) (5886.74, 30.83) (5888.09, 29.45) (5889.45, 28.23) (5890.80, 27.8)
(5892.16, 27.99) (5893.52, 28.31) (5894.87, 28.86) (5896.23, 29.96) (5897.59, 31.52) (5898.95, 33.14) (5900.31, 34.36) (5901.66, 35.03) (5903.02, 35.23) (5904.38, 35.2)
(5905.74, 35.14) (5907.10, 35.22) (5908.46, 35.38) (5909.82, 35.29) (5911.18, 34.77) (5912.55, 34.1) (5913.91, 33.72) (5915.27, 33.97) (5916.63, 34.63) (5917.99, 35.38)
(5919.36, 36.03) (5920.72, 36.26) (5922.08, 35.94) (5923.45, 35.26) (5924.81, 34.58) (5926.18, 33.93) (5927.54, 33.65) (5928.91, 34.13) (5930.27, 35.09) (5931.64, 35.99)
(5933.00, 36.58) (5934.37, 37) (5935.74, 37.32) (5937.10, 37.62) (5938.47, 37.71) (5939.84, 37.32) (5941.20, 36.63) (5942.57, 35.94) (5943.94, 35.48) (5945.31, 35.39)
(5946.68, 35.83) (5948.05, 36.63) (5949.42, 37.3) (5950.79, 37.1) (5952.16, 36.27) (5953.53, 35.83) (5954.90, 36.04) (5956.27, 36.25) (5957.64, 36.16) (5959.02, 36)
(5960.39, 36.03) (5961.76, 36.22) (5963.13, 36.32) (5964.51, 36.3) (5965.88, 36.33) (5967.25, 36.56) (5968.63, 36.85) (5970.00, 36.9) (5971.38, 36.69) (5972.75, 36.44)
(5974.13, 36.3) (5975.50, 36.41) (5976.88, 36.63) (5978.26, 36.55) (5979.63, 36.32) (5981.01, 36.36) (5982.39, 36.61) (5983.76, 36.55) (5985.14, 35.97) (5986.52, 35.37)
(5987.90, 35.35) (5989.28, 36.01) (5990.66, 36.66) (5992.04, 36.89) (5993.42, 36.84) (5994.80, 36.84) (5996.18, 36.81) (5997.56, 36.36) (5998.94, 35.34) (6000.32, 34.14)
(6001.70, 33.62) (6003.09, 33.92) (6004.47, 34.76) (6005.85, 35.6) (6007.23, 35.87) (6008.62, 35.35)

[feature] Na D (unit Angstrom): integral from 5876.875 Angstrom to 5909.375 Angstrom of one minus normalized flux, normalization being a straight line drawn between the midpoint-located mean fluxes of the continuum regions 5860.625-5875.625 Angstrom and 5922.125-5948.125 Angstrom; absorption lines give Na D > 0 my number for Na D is 3.8 Angstrom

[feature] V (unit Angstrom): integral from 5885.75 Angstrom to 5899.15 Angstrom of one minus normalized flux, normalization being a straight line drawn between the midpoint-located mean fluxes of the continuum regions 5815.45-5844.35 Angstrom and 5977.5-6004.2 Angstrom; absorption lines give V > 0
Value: 2.6 Angstrom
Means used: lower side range 37.3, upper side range 35.9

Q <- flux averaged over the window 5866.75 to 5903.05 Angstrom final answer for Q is 33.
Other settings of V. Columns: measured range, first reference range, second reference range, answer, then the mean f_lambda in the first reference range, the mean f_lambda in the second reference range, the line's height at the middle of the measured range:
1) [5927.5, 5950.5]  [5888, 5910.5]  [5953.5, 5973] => -1.0 Angstrom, 32.2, 36.3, 34.8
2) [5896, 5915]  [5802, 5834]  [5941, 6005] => 1.2 Angstrom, 36.9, 36.1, 36.5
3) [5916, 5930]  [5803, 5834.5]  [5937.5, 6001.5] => 0.6 Angstrom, 37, 36.3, 36.5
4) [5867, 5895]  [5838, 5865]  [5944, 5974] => 2.3 Angstrom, 35.8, 36.3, 35.9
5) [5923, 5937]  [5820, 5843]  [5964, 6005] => 0.4 Angstrom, 37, 36.1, 36.4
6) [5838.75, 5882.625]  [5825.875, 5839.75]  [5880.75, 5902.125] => -2.8 Angstrom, 36.2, 31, 33.7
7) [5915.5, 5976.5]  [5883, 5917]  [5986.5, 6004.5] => -3.7 Angstrom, 32.5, 35.7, 34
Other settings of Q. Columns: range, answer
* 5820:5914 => 34.9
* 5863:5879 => 36.7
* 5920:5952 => 36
